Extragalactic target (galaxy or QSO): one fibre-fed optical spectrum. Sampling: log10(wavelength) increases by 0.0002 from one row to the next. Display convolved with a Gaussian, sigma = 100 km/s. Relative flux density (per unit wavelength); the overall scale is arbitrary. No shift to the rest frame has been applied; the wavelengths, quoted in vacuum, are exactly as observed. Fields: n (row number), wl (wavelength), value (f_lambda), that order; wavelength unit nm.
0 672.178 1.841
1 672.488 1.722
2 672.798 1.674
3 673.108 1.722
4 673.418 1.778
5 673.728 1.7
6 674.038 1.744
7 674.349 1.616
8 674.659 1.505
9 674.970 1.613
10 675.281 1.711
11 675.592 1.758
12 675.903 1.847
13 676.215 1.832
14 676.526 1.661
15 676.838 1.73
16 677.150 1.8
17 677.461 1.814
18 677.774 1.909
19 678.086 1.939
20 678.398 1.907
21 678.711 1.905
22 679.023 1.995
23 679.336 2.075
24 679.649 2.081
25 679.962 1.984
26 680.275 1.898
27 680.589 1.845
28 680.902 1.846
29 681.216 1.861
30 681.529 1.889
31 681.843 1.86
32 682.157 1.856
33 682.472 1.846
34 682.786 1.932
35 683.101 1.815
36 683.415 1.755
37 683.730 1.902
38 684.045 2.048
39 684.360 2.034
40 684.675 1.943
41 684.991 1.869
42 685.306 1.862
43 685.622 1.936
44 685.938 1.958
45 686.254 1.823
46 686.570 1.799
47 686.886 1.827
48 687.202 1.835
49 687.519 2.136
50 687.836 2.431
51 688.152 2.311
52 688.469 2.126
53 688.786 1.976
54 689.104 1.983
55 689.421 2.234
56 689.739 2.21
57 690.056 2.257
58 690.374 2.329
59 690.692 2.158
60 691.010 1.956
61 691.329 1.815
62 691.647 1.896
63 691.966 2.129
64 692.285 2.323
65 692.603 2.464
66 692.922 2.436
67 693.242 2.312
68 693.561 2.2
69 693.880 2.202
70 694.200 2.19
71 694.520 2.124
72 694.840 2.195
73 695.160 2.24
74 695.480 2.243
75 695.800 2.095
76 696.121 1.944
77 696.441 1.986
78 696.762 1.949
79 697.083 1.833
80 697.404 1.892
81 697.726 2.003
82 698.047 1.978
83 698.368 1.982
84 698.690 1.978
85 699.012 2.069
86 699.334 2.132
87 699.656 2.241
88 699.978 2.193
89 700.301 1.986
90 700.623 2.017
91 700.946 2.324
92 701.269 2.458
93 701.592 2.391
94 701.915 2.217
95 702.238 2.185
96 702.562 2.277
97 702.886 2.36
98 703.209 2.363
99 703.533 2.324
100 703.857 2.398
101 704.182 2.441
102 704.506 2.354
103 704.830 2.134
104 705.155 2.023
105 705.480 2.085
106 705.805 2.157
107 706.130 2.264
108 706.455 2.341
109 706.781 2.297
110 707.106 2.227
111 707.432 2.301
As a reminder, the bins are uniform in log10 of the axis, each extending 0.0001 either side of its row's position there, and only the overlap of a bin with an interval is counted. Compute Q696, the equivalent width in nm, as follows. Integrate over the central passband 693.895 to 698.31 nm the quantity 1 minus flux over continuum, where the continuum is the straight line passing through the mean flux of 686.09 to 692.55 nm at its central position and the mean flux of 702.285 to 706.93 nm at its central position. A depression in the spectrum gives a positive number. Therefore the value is 0.23 nm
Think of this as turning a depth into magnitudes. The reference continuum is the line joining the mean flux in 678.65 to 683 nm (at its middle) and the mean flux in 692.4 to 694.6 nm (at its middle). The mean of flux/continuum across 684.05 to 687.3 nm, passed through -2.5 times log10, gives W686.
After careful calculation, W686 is 0.09 mag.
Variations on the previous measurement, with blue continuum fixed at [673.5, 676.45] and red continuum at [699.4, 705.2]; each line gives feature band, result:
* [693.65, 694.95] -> -0.04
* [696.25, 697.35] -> 0.12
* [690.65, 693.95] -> -0.06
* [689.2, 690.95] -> -0.10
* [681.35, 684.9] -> -0.02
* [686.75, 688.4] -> -0.08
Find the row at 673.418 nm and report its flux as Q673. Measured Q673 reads 1.778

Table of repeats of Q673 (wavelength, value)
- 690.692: 2.158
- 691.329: 1.815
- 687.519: 2.136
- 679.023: 1.995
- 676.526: 1.661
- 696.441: 1.986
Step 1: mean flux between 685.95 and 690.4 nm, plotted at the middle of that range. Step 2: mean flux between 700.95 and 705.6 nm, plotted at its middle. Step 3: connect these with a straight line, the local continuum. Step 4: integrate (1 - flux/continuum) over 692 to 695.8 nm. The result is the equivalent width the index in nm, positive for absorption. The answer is -0.168 nm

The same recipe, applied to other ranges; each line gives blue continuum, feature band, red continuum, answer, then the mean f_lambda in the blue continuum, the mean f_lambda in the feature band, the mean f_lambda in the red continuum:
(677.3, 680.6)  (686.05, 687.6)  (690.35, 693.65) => 0.16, 1.95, 1.87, 2.18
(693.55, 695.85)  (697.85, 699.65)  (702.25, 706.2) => 0.14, 2.19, 2.05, 2.26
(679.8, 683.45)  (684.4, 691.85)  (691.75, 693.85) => 0.30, 1.87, 2.03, 2.29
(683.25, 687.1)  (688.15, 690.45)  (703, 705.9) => -0.22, 1.9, 2.16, 2.26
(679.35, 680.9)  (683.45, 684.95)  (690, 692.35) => 0.04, 1.95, 1.95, 2.09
